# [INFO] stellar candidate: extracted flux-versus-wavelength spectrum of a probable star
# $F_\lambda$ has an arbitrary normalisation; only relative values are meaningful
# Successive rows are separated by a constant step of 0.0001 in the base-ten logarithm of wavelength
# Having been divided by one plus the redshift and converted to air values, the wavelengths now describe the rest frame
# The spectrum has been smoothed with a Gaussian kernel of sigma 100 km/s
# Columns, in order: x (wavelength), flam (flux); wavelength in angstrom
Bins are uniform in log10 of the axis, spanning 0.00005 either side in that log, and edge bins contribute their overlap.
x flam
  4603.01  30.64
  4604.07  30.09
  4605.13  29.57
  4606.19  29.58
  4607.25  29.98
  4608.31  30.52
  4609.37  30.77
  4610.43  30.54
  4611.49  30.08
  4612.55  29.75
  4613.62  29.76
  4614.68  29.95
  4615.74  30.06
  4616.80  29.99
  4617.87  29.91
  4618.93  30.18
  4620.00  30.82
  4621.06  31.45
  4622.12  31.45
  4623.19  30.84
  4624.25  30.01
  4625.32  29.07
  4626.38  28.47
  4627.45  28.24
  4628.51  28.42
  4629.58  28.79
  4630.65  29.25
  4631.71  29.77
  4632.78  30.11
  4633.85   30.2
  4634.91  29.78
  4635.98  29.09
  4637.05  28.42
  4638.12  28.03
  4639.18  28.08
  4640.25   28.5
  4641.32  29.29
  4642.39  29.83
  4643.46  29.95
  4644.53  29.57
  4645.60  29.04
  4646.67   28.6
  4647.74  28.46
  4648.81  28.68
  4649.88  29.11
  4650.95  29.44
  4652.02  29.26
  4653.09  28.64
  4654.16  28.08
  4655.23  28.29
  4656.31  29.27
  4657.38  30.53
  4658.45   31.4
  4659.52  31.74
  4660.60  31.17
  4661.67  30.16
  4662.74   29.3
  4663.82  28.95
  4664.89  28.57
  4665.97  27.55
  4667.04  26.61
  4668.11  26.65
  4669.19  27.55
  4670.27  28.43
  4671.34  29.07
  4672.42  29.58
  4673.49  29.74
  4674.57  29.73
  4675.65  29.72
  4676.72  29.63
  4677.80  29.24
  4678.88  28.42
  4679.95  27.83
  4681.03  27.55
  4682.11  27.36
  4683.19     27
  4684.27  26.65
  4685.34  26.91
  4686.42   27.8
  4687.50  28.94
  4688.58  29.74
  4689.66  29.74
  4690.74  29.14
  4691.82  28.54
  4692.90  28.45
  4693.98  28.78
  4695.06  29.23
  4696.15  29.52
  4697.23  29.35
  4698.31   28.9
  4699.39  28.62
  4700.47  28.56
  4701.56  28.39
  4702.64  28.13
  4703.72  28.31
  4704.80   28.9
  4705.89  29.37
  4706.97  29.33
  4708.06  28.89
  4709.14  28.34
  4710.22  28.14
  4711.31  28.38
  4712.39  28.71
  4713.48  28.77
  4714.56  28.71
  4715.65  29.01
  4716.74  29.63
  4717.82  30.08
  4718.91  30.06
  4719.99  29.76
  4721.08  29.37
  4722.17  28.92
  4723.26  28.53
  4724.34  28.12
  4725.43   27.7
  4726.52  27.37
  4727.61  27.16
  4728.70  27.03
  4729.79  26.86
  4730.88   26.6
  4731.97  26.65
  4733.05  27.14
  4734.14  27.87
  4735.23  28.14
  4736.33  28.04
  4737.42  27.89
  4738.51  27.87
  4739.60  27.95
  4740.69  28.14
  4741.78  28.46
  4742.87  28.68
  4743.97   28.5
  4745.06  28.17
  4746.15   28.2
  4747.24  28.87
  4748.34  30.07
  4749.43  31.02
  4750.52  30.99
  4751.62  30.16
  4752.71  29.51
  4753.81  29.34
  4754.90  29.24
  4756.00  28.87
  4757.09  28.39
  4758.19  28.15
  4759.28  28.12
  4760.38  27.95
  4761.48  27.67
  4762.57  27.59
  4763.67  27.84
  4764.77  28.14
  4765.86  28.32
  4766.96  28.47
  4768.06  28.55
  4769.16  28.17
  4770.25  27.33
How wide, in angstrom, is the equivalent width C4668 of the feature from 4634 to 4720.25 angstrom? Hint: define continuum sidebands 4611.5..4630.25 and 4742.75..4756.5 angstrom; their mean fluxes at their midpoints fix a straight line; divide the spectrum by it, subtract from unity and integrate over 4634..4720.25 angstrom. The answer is 2.1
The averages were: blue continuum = 29.8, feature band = 28.9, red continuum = 29.4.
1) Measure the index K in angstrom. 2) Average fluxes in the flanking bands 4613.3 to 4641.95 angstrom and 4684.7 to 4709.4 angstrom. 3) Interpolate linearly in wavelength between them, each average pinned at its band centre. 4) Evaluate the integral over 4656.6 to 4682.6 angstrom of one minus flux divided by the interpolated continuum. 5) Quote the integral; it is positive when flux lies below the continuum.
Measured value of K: 0.1 angstrom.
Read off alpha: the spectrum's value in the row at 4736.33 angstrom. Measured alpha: 28.04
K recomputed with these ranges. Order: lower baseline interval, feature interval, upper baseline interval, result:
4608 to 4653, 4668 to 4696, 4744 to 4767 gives 0.7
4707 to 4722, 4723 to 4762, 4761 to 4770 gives 0.3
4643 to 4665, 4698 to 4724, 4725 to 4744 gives -0.7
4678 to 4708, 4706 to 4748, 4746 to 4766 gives 0.6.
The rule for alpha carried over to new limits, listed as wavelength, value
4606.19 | 29.58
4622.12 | 31.45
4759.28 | 28.12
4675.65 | 29.72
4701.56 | 28.39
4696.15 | 29.52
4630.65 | 29.25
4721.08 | 29.37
